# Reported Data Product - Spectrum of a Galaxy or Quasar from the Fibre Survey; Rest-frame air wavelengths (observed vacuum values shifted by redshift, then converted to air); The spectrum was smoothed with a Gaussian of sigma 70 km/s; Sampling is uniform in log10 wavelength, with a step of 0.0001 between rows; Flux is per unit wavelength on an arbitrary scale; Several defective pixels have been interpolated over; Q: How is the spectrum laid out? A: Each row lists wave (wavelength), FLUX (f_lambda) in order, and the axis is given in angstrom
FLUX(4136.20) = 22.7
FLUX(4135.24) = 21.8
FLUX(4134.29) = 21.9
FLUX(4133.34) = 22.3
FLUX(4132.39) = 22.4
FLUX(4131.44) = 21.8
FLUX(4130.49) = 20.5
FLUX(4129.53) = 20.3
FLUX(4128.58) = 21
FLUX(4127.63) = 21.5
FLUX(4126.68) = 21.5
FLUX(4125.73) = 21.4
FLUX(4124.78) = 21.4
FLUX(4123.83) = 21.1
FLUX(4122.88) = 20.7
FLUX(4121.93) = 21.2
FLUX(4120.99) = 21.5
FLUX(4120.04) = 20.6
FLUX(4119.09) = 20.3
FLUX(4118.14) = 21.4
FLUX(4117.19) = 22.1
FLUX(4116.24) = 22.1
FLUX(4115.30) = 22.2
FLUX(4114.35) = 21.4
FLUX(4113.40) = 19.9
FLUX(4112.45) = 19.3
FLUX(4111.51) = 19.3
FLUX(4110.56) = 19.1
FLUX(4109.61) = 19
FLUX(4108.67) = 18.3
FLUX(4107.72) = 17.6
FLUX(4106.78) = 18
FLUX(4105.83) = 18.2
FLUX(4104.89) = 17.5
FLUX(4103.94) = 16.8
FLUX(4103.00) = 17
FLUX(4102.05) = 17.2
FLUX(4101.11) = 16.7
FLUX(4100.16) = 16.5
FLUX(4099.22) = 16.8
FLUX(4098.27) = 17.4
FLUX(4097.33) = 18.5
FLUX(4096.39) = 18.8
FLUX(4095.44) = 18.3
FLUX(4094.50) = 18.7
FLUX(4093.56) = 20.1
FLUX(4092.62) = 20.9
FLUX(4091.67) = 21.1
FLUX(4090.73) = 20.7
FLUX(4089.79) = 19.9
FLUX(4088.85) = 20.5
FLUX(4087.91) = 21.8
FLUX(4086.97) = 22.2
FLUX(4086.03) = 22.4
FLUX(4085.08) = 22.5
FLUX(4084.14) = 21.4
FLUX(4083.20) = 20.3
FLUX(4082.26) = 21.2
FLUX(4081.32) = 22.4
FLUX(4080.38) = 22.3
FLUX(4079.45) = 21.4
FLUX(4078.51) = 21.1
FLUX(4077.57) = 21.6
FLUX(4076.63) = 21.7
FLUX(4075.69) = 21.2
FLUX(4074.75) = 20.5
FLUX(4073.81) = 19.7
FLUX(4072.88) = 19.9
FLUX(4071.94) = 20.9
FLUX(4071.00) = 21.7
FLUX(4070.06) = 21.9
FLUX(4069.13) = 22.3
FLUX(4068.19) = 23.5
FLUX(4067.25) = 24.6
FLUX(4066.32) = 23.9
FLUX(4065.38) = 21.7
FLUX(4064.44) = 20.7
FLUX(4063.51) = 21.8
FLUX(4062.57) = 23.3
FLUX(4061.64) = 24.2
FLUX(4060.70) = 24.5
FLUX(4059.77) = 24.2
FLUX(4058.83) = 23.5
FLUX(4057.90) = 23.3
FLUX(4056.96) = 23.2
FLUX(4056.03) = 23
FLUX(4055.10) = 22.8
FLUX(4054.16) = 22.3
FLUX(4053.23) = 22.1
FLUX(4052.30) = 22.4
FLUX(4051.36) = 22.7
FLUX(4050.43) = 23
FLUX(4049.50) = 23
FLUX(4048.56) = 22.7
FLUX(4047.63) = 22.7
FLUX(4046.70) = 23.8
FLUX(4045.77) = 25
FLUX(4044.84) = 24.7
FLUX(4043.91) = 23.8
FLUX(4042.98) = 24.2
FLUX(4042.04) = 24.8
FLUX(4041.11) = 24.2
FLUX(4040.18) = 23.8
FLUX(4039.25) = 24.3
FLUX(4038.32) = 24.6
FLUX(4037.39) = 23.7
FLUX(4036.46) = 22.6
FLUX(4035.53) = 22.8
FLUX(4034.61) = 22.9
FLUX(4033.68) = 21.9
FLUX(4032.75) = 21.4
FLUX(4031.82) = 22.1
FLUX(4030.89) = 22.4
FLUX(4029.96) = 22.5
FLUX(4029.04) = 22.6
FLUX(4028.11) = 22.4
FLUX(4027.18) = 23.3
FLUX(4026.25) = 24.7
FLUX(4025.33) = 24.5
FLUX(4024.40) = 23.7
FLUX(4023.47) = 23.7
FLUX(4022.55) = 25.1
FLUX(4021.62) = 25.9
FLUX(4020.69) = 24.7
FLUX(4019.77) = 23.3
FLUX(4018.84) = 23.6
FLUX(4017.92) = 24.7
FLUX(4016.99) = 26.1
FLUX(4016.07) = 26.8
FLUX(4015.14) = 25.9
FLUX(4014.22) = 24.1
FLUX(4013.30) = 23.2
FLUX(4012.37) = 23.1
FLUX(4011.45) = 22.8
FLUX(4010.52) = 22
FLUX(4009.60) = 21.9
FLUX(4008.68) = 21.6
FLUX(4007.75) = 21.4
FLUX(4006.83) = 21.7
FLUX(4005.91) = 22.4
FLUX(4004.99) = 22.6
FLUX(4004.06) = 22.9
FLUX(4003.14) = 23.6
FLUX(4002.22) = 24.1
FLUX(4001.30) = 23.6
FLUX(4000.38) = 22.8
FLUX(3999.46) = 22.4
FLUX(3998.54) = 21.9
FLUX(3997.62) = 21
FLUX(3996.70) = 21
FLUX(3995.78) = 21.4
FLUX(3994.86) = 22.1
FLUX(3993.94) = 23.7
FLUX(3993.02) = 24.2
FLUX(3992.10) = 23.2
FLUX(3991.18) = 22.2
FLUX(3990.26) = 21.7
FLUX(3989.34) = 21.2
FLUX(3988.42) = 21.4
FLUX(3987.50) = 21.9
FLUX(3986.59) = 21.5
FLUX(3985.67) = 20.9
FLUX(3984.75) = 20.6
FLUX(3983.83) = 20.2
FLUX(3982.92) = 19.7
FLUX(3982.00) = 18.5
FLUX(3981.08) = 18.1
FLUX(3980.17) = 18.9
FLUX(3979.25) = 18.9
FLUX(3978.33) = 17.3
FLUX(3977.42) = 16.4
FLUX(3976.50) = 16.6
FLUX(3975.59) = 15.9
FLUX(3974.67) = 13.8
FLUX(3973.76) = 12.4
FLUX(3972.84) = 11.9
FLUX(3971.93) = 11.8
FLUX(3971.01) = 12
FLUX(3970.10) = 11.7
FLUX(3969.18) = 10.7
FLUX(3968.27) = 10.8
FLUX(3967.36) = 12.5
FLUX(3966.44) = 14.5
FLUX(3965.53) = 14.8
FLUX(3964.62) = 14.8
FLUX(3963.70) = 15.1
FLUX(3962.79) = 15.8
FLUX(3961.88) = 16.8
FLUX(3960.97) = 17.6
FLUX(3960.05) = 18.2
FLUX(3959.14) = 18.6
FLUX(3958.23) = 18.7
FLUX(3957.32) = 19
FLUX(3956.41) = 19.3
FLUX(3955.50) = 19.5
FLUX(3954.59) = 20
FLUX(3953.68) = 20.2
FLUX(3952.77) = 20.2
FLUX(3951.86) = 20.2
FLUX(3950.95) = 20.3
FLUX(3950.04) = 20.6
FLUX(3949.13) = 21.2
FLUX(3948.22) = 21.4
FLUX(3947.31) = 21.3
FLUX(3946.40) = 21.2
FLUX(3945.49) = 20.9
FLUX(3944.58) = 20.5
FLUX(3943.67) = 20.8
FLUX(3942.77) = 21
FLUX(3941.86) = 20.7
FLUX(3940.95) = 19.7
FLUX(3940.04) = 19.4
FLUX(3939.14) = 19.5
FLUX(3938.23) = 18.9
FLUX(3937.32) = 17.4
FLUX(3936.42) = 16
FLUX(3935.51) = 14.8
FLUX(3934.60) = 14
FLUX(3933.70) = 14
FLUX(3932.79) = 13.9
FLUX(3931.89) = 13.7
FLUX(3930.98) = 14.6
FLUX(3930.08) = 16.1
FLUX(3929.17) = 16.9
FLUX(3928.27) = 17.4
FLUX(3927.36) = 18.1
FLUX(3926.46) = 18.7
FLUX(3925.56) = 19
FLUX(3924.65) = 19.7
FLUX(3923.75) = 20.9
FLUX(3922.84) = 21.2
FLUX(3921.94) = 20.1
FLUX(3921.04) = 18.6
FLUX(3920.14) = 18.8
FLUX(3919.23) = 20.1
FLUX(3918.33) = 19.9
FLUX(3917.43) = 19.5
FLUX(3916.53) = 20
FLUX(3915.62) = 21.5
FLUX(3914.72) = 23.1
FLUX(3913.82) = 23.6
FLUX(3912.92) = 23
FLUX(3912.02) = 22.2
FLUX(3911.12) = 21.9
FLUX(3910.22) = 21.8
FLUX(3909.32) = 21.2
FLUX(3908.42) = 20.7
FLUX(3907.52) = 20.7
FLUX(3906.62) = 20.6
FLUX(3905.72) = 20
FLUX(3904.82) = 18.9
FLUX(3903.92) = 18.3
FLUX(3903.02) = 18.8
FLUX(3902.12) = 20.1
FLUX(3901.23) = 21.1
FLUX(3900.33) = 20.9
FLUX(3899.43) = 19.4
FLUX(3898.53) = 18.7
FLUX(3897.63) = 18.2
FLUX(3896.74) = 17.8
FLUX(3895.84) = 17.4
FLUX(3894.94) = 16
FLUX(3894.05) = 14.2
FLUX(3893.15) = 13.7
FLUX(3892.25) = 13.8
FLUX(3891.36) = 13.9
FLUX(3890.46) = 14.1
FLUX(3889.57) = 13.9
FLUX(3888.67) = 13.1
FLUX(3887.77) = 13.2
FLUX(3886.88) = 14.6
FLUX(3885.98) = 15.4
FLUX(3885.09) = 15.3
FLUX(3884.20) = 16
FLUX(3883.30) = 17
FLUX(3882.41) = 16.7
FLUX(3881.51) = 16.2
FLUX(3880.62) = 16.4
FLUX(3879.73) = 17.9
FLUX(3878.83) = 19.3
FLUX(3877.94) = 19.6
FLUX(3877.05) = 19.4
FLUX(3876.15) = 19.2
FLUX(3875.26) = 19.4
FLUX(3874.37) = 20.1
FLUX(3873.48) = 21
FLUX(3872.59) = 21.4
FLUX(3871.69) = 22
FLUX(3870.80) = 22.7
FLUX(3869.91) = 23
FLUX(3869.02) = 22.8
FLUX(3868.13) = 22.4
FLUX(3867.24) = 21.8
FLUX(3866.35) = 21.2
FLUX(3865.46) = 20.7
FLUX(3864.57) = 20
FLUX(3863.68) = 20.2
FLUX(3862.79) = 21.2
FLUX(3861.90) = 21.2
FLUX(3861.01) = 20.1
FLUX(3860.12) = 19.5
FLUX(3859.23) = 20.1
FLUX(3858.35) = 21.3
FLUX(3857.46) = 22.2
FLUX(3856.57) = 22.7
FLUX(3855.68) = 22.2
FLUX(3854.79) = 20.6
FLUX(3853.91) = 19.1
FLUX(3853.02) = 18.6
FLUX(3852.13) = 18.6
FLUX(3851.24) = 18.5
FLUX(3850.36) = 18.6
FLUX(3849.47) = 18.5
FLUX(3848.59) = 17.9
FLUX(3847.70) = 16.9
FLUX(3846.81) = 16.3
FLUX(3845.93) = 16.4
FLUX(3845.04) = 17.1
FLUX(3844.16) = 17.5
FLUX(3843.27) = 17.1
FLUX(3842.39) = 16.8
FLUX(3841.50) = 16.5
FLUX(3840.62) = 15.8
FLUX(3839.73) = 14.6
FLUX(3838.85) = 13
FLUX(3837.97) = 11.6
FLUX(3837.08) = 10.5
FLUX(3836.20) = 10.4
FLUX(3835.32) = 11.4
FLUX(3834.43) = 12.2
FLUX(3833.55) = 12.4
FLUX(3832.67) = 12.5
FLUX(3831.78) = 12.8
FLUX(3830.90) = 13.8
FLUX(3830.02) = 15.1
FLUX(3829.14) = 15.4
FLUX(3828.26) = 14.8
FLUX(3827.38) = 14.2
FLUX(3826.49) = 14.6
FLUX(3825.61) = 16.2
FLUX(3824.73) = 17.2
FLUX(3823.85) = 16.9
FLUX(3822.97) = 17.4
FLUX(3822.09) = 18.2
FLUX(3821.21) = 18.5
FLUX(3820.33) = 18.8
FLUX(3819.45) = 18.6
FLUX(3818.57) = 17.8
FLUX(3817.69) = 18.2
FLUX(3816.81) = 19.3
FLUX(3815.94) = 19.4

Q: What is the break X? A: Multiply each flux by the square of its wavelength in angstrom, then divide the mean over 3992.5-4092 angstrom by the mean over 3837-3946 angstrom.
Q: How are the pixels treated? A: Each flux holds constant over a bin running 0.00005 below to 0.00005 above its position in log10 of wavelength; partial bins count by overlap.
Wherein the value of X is 1.3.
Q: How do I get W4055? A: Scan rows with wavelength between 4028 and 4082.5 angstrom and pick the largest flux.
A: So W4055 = 25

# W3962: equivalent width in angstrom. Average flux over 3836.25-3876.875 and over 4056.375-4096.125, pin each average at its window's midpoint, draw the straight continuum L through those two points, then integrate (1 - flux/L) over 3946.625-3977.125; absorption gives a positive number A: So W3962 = 5.5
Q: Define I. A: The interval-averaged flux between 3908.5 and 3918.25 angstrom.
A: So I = 21.7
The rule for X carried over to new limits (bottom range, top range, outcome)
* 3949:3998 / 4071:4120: 1.17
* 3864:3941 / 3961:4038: 1.17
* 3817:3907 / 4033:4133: 1.36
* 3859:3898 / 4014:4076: 1.39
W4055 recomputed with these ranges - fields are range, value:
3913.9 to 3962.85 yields 23.1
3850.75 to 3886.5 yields 23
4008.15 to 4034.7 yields 26.8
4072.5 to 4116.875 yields 22.5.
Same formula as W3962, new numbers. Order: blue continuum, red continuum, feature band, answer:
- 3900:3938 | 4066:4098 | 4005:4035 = -4.45 angstrom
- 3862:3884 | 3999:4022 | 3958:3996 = 8.56 angstrom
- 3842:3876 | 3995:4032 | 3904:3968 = 7.87 angstrom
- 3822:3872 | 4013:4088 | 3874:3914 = 1.74 angstrom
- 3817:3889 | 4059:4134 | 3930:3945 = 1.06 angstrom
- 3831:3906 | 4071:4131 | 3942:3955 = -1.50 angstrom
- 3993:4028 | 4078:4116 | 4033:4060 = -1.94 angstrom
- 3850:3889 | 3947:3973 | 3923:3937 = 0.88 angstrom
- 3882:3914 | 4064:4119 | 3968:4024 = -4.66 angstrom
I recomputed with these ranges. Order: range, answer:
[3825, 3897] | 17.3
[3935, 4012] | 19.2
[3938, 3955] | 20.4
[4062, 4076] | 21.9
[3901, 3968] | 18.9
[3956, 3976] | 14.8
